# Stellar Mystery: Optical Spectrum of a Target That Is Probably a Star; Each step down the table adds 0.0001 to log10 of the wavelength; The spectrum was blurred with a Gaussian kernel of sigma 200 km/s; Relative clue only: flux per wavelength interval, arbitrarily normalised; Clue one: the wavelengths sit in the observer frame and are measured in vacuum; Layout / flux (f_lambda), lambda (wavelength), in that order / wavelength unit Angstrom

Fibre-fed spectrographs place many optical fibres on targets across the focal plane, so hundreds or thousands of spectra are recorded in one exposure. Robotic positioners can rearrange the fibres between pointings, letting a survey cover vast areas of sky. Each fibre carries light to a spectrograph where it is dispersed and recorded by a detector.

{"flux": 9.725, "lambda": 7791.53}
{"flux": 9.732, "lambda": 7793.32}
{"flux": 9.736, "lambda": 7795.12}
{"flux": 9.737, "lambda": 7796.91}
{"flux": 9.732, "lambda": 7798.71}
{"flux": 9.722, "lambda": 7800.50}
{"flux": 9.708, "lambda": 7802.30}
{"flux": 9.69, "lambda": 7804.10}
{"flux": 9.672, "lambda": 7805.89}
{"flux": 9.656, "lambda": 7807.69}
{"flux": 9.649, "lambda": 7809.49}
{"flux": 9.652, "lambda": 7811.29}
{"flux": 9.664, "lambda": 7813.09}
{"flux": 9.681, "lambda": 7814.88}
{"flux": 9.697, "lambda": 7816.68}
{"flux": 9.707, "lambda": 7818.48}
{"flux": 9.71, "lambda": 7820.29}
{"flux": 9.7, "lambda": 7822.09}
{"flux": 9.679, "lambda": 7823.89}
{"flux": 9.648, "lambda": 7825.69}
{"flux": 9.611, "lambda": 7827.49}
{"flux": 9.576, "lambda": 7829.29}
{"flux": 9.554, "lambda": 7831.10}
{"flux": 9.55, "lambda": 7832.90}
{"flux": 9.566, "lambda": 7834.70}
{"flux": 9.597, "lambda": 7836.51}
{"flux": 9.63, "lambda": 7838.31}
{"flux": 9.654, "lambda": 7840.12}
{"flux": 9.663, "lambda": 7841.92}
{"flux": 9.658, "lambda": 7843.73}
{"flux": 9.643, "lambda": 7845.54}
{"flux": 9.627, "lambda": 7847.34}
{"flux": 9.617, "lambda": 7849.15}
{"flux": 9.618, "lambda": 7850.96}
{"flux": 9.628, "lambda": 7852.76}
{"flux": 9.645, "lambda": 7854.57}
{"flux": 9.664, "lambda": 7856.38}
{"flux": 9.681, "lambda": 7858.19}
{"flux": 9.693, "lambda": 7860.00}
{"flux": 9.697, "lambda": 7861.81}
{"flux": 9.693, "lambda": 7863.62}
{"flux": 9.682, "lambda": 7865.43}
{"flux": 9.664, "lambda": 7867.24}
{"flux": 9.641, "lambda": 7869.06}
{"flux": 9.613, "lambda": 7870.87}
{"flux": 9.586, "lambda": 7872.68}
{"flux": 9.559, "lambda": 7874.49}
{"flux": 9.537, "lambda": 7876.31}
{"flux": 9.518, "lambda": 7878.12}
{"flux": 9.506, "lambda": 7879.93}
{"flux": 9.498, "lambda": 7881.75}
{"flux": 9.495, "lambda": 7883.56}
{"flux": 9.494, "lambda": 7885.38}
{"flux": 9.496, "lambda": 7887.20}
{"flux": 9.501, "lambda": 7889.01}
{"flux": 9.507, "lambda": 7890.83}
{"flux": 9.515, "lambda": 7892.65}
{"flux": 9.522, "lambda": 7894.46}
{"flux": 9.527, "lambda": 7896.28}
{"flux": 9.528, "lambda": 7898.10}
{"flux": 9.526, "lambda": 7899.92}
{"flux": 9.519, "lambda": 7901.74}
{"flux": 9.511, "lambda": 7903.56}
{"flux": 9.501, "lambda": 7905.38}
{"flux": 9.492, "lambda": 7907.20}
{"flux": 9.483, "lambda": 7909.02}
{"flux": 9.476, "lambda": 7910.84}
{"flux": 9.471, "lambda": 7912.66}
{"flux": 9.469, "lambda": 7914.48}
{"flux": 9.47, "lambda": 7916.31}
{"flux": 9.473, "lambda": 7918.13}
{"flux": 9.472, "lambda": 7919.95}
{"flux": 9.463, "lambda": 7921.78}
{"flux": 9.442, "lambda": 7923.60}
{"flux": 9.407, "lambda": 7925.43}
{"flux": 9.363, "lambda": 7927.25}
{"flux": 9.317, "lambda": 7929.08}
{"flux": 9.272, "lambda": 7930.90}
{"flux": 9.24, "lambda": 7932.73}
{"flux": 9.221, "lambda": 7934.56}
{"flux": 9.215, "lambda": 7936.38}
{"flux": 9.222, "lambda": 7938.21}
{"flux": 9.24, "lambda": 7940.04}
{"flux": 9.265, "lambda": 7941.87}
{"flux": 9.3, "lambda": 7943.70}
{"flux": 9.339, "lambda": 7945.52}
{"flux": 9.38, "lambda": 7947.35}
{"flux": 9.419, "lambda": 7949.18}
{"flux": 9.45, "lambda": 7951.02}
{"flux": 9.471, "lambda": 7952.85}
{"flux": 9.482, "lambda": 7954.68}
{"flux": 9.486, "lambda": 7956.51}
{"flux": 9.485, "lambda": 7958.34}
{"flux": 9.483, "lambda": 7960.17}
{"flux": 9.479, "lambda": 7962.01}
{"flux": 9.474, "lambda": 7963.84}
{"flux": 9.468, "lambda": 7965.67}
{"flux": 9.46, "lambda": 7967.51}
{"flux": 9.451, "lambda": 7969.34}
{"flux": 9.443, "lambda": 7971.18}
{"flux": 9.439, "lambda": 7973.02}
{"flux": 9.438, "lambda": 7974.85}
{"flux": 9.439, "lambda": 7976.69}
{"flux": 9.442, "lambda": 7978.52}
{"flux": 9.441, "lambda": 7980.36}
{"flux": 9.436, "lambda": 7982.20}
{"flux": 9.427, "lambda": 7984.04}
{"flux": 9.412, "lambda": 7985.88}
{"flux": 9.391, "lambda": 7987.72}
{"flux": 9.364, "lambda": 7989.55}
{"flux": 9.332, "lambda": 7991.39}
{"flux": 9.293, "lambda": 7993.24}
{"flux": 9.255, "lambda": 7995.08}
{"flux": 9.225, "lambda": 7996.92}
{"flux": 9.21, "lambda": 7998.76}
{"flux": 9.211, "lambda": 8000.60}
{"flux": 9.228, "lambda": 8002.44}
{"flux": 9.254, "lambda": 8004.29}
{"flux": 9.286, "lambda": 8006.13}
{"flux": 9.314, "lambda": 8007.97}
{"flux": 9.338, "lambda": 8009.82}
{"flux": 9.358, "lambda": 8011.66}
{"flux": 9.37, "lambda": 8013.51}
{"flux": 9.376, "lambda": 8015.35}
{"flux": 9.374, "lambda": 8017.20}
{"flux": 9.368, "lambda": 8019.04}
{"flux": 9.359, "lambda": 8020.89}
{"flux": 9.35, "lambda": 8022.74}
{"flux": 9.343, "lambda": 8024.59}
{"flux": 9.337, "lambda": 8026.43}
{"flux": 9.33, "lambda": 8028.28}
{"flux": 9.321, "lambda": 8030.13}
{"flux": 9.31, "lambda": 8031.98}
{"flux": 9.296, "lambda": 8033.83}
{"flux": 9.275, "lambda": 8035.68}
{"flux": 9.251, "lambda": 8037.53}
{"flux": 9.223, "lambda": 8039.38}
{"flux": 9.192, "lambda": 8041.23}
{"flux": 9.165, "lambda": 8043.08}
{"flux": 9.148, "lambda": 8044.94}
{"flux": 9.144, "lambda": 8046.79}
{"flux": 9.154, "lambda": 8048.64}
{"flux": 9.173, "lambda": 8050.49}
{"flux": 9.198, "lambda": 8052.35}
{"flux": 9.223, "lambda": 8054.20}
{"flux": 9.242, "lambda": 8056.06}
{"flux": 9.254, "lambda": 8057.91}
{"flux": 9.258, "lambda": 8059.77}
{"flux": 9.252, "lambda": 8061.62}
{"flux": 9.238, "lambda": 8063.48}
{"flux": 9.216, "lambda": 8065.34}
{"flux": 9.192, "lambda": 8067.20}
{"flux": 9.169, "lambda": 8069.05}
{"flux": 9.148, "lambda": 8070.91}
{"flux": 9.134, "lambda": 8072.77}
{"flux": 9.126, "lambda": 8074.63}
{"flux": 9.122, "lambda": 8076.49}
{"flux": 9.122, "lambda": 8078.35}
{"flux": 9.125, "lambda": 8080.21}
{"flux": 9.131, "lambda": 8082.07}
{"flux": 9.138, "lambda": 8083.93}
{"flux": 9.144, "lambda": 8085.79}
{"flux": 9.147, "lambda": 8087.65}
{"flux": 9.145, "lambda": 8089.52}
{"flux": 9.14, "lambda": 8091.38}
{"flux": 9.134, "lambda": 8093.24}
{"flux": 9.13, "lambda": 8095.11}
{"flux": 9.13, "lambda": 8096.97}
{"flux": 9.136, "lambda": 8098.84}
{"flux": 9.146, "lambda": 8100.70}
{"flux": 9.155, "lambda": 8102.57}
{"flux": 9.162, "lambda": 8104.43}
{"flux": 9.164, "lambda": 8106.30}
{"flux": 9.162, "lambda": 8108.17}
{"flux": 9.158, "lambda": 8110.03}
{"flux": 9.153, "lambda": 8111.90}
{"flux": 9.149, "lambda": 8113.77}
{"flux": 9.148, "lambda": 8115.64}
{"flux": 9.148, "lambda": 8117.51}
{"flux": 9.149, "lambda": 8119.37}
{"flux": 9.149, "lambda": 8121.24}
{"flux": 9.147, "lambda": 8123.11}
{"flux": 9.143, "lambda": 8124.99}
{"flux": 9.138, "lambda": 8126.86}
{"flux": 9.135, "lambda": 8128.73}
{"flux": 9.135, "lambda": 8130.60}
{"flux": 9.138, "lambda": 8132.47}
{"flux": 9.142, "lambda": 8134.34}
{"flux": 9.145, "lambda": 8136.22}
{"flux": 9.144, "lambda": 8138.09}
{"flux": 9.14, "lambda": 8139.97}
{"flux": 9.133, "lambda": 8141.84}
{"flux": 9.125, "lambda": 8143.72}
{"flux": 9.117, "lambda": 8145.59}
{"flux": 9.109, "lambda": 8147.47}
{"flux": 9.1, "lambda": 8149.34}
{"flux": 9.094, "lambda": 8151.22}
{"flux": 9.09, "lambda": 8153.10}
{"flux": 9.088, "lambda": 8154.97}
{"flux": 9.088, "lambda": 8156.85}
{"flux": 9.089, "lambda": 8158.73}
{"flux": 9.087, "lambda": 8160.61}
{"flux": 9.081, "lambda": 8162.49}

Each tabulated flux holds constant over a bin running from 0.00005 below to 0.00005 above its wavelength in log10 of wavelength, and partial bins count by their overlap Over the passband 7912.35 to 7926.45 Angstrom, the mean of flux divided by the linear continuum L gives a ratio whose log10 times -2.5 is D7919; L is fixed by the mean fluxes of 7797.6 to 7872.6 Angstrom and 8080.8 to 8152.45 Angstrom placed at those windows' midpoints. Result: 0.00 mag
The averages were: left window 9.65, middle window 9.46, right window 9.14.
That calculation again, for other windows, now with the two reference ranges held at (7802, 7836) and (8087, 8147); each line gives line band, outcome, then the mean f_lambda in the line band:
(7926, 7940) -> 0.022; 9.27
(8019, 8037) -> -0.003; 9.32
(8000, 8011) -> 0.006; 9.28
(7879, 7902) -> 0.002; 9.51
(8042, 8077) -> 0.006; 9.19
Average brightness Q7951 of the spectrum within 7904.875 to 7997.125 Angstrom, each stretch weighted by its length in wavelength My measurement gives 9.4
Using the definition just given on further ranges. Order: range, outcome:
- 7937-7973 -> 9.41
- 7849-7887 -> 9.6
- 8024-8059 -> 9.24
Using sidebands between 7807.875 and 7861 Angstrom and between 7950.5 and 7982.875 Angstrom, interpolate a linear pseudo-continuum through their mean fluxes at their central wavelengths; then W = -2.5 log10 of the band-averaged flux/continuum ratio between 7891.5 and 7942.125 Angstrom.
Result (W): 0.013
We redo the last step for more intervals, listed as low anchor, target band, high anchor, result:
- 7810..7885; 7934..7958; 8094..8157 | 0.011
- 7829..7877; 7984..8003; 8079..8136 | 0.007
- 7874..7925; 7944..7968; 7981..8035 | -0.005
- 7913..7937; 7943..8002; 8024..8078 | -0.010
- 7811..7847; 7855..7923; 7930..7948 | -0.012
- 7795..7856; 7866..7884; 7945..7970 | 0.001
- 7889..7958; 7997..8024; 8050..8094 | -0.004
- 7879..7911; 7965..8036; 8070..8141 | -0.003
